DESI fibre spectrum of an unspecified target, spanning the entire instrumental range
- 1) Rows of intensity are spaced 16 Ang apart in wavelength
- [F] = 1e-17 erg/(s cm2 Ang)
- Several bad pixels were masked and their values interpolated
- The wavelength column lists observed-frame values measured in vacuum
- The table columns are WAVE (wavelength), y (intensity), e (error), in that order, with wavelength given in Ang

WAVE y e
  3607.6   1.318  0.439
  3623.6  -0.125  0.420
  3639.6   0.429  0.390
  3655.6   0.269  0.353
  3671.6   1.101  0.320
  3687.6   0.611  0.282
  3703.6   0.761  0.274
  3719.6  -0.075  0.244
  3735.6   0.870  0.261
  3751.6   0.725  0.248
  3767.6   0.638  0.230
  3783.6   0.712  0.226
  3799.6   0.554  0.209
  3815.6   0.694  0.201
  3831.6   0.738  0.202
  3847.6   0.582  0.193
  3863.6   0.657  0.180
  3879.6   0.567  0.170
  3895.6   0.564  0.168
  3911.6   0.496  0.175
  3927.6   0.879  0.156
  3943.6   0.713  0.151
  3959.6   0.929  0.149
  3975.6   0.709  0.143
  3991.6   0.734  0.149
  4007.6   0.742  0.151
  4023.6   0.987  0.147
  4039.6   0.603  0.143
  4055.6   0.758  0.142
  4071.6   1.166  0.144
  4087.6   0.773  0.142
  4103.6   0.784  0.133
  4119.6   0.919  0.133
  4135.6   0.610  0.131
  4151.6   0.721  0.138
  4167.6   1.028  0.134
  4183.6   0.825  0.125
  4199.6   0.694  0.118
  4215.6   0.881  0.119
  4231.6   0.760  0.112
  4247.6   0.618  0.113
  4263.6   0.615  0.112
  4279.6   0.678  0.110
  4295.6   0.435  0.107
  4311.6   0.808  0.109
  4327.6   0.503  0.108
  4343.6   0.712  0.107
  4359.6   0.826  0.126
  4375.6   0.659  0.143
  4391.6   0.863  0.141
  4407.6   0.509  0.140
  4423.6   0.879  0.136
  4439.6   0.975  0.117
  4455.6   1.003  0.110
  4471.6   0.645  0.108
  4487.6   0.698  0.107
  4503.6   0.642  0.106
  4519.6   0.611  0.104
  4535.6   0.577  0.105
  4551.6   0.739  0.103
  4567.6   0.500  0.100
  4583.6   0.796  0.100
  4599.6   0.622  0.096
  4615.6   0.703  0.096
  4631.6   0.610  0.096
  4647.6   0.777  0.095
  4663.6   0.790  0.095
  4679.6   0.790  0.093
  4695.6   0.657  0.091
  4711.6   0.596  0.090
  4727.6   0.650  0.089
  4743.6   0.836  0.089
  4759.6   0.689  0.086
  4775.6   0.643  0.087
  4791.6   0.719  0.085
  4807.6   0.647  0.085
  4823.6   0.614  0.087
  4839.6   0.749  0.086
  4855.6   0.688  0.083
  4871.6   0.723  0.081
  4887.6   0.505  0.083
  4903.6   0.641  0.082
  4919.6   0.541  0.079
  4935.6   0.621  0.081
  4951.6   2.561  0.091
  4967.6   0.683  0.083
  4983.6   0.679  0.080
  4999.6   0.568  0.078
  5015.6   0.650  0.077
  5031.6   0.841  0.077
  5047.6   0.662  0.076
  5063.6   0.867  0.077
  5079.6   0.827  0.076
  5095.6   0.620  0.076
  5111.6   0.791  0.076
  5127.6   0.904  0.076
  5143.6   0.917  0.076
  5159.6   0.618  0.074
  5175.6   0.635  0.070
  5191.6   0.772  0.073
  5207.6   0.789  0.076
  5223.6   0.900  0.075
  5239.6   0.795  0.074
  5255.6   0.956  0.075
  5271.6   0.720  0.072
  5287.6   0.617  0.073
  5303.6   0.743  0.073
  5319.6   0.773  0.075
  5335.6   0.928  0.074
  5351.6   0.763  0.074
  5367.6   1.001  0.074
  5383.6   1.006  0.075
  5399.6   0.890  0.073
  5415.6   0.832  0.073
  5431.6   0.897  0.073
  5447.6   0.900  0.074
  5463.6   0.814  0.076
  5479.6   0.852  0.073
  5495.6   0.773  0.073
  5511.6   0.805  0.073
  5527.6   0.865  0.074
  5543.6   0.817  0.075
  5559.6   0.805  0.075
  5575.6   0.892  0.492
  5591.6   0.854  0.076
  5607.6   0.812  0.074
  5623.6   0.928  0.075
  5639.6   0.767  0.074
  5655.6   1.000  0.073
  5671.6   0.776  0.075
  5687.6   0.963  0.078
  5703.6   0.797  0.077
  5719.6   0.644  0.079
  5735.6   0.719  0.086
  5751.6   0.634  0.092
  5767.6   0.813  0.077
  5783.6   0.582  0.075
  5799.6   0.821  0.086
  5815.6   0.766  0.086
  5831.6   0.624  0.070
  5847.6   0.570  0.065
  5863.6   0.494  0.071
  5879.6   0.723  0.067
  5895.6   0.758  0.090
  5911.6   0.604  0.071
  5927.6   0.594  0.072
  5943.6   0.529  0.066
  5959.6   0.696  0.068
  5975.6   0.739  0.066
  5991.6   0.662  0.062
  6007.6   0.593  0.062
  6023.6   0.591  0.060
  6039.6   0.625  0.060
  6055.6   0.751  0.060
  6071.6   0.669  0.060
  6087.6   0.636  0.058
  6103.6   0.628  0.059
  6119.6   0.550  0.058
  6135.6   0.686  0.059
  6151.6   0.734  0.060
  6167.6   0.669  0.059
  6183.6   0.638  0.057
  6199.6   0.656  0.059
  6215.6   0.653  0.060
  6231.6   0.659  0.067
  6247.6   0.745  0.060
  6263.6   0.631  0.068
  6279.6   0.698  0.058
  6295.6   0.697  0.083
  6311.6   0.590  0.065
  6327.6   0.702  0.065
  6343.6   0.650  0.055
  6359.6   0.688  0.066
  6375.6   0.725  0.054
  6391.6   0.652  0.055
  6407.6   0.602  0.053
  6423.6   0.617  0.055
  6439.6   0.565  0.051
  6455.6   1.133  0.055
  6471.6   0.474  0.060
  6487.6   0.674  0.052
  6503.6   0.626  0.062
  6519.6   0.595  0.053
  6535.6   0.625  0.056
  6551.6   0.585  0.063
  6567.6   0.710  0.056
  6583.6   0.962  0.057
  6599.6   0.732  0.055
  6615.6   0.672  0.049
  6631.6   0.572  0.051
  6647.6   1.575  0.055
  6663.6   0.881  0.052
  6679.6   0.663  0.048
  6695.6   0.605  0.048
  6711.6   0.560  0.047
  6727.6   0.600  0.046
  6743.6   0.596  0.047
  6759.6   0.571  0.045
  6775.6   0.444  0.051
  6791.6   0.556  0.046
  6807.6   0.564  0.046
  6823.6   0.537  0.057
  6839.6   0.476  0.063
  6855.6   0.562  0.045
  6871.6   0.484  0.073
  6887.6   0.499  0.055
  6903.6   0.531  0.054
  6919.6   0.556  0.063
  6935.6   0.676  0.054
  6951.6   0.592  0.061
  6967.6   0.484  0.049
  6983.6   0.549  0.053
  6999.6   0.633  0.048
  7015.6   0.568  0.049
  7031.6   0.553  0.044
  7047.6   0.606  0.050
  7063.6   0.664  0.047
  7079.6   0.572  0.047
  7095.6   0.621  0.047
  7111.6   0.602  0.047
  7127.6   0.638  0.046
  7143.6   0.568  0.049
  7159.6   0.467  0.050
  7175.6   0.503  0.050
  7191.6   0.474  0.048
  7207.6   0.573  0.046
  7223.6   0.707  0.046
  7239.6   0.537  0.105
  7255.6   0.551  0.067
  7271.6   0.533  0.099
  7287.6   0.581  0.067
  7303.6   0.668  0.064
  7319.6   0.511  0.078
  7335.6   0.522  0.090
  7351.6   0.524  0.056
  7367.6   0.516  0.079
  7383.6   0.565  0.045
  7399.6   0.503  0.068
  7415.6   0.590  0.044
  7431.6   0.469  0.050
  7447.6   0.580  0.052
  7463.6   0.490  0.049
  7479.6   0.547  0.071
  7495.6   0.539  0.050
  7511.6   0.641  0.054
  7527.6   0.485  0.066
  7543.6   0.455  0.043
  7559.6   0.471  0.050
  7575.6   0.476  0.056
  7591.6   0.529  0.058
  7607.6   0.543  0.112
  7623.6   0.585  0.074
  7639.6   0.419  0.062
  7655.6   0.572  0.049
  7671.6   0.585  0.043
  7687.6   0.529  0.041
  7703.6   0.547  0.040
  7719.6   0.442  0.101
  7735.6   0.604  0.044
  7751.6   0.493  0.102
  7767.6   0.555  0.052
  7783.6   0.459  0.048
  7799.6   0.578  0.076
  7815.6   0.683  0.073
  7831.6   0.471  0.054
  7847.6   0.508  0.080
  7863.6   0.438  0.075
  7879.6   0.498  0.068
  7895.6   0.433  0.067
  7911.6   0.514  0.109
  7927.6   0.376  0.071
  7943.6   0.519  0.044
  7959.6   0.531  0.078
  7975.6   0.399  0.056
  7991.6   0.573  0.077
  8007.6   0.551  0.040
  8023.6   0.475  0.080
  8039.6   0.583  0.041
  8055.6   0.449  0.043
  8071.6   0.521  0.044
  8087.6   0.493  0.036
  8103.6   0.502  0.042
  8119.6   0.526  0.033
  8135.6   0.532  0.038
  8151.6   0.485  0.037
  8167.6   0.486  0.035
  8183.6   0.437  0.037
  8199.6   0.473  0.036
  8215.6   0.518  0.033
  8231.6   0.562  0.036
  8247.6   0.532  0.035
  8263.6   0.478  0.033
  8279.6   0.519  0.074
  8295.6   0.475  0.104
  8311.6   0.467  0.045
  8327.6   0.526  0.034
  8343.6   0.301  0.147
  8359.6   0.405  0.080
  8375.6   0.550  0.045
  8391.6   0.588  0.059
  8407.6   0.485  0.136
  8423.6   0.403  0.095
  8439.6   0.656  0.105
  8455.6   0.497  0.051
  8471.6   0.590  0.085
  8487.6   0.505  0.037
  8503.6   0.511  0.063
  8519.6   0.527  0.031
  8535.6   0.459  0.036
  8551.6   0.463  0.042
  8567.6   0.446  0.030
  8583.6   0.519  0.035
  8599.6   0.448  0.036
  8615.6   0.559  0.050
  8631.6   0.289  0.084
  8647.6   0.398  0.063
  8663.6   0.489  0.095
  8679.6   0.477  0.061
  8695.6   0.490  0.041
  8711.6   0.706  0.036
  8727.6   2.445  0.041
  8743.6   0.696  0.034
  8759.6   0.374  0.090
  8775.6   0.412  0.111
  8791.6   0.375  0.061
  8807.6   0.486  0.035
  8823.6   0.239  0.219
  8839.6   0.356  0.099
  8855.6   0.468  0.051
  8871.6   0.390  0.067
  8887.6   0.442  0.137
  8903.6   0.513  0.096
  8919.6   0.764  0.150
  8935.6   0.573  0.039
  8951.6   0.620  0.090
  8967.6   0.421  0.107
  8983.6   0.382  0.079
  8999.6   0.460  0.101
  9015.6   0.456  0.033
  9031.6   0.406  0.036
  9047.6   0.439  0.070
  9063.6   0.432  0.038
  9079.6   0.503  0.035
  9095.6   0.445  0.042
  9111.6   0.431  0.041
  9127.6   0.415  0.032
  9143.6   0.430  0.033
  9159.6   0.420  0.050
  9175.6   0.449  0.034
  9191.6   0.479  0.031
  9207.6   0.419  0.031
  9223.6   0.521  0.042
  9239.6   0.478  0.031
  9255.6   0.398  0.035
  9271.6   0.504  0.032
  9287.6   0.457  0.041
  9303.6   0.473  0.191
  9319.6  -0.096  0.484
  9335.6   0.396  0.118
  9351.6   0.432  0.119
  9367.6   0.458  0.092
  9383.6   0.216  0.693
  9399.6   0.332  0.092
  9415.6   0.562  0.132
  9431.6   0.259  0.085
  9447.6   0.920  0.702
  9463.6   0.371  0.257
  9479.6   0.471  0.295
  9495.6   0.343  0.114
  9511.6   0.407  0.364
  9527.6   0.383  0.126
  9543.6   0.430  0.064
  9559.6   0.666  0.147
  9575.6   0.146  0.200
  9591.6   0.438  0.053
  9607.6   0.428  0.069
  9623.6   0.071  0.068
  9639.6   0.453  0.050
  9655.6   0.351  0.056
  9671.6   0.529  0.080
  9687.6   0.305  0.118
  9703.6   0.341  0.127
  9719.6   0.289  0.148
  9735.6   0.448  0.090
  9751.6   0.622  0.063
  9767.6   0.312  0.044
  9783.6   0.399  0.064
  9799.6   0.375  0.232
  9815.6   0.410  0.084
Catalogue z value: 0.33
